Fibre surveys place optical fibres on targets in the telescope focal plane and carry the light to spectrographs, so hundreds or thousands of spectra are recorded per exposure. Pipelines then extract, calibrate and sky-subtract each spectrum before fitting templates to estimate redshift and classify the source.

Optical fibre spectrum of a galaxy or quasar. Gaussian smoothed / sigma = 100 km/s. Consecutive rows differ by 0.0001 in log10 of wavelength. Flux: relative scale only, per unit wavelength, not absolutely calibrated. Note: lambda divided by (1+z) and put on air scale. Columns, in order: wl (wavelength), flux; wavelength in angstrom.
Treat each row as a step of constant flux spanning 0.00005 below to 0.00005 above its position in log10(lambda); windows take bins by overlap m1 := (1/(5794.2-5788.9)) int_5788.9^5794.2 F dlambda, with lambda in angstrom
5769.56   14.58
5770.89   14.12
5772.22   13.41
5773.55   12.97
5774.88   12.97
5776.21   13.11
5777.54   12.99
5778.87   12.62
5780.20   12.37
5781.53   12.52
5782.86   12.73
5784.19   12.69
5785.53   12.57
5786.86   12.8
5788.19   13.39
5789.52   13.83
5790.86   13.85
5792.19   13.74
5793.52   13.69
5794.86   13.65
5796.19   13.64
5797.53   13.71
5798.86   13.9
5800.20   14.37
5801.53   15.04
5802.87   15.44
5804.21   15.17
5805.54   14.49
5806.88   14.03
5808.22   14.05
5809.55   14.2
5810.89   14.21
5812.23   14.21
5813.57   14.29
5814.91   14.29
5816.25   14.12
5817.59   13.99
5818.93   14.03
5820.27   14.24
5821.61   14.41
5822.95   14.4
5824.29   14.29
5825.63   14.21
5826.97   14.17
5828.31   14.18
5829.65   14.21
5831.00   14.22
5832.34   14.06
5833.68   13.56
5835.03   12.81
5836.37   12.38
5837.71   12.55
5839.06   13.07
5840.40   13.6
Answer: 13.8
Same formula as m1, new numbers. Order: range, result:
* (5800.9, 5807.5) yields 14.8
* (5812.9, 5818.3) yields 14.2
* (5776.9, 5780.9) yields 12.7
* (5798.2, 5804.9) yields 14.8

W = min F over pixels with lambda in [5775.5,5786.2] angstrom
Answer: 12.37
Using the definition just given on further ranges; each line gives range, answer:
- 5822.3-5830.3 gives 14.17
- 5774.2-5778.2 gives 12.97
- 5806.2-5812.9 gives 14.03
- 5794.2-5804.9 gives 13.64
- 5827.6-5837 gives 12.38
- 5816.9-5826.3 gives 13.99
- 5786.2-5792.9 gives 12.8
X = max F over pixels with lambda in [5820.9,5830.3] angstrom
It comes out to 14.41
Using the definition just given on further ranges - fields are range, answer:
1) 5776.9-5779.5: 12.99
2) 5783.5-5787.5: 12.8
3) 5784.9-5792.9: 13.85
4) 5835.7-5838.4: 12.55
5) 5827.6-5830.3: 14.21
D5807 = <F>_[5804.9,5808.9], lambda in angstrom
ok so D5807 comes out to 14.2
